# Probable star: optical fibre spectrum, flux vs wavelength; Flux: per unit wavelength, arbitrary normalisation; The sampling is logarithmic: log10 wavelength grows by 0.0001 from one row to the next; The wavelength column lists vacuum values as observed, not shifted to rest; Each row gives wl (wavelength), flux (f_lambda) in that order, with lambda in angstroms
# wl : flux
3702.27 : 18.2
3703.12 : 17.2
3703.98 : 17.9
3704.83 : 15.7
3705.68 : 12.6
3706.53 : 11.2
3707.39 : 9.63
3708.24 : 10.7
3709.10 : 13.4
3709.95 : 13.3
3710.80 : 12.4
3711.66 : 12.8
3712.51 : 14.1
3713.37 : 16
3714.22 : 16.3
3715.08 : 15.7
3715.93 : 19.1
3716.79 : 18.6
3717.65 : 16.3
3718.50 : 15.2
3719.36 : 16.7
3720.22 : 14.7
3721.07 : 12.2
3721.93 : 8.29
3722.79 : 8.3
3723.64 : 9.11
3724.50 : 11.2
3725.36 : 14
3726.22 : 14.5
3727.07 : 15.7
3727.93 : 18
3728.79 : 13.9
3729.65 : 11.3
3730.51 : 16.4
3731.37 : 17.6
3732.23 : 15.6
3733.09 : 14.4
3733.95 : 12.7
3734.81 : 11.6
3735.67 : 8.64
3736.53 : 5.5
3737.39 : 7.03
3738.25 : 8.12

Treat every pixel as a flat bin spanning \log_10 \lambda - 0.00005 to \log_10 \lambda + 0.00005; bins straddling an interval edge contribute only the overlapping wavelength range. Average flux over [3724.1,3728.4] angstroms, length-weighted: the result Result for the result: 14.7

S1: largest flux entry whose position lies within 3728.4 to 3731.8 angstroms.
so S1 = 17.6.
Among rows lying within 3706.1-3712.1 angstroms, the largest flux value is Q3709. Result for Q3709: 13.4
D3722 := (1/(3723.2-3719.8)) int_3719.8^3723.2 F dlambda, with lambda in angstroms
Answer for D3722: 10.9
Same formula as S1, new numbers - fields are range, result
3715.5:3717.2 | 19.1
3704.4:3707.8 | 15.7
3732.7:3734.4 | 14.4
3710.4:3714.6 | 16.3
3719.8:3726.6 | 14.7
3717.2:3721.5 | 16.7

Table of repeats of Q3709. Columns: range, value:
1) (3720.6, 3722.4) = 12.2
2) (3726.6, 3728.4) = 18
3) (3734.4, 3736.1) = 11.6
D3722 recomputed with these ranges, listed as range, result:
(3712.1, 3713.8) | 15.1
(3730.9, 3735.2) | 14.4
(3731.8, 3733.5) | 15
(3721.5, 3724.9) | 9.21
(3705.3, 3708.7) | 11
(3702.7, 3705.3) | 16.8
